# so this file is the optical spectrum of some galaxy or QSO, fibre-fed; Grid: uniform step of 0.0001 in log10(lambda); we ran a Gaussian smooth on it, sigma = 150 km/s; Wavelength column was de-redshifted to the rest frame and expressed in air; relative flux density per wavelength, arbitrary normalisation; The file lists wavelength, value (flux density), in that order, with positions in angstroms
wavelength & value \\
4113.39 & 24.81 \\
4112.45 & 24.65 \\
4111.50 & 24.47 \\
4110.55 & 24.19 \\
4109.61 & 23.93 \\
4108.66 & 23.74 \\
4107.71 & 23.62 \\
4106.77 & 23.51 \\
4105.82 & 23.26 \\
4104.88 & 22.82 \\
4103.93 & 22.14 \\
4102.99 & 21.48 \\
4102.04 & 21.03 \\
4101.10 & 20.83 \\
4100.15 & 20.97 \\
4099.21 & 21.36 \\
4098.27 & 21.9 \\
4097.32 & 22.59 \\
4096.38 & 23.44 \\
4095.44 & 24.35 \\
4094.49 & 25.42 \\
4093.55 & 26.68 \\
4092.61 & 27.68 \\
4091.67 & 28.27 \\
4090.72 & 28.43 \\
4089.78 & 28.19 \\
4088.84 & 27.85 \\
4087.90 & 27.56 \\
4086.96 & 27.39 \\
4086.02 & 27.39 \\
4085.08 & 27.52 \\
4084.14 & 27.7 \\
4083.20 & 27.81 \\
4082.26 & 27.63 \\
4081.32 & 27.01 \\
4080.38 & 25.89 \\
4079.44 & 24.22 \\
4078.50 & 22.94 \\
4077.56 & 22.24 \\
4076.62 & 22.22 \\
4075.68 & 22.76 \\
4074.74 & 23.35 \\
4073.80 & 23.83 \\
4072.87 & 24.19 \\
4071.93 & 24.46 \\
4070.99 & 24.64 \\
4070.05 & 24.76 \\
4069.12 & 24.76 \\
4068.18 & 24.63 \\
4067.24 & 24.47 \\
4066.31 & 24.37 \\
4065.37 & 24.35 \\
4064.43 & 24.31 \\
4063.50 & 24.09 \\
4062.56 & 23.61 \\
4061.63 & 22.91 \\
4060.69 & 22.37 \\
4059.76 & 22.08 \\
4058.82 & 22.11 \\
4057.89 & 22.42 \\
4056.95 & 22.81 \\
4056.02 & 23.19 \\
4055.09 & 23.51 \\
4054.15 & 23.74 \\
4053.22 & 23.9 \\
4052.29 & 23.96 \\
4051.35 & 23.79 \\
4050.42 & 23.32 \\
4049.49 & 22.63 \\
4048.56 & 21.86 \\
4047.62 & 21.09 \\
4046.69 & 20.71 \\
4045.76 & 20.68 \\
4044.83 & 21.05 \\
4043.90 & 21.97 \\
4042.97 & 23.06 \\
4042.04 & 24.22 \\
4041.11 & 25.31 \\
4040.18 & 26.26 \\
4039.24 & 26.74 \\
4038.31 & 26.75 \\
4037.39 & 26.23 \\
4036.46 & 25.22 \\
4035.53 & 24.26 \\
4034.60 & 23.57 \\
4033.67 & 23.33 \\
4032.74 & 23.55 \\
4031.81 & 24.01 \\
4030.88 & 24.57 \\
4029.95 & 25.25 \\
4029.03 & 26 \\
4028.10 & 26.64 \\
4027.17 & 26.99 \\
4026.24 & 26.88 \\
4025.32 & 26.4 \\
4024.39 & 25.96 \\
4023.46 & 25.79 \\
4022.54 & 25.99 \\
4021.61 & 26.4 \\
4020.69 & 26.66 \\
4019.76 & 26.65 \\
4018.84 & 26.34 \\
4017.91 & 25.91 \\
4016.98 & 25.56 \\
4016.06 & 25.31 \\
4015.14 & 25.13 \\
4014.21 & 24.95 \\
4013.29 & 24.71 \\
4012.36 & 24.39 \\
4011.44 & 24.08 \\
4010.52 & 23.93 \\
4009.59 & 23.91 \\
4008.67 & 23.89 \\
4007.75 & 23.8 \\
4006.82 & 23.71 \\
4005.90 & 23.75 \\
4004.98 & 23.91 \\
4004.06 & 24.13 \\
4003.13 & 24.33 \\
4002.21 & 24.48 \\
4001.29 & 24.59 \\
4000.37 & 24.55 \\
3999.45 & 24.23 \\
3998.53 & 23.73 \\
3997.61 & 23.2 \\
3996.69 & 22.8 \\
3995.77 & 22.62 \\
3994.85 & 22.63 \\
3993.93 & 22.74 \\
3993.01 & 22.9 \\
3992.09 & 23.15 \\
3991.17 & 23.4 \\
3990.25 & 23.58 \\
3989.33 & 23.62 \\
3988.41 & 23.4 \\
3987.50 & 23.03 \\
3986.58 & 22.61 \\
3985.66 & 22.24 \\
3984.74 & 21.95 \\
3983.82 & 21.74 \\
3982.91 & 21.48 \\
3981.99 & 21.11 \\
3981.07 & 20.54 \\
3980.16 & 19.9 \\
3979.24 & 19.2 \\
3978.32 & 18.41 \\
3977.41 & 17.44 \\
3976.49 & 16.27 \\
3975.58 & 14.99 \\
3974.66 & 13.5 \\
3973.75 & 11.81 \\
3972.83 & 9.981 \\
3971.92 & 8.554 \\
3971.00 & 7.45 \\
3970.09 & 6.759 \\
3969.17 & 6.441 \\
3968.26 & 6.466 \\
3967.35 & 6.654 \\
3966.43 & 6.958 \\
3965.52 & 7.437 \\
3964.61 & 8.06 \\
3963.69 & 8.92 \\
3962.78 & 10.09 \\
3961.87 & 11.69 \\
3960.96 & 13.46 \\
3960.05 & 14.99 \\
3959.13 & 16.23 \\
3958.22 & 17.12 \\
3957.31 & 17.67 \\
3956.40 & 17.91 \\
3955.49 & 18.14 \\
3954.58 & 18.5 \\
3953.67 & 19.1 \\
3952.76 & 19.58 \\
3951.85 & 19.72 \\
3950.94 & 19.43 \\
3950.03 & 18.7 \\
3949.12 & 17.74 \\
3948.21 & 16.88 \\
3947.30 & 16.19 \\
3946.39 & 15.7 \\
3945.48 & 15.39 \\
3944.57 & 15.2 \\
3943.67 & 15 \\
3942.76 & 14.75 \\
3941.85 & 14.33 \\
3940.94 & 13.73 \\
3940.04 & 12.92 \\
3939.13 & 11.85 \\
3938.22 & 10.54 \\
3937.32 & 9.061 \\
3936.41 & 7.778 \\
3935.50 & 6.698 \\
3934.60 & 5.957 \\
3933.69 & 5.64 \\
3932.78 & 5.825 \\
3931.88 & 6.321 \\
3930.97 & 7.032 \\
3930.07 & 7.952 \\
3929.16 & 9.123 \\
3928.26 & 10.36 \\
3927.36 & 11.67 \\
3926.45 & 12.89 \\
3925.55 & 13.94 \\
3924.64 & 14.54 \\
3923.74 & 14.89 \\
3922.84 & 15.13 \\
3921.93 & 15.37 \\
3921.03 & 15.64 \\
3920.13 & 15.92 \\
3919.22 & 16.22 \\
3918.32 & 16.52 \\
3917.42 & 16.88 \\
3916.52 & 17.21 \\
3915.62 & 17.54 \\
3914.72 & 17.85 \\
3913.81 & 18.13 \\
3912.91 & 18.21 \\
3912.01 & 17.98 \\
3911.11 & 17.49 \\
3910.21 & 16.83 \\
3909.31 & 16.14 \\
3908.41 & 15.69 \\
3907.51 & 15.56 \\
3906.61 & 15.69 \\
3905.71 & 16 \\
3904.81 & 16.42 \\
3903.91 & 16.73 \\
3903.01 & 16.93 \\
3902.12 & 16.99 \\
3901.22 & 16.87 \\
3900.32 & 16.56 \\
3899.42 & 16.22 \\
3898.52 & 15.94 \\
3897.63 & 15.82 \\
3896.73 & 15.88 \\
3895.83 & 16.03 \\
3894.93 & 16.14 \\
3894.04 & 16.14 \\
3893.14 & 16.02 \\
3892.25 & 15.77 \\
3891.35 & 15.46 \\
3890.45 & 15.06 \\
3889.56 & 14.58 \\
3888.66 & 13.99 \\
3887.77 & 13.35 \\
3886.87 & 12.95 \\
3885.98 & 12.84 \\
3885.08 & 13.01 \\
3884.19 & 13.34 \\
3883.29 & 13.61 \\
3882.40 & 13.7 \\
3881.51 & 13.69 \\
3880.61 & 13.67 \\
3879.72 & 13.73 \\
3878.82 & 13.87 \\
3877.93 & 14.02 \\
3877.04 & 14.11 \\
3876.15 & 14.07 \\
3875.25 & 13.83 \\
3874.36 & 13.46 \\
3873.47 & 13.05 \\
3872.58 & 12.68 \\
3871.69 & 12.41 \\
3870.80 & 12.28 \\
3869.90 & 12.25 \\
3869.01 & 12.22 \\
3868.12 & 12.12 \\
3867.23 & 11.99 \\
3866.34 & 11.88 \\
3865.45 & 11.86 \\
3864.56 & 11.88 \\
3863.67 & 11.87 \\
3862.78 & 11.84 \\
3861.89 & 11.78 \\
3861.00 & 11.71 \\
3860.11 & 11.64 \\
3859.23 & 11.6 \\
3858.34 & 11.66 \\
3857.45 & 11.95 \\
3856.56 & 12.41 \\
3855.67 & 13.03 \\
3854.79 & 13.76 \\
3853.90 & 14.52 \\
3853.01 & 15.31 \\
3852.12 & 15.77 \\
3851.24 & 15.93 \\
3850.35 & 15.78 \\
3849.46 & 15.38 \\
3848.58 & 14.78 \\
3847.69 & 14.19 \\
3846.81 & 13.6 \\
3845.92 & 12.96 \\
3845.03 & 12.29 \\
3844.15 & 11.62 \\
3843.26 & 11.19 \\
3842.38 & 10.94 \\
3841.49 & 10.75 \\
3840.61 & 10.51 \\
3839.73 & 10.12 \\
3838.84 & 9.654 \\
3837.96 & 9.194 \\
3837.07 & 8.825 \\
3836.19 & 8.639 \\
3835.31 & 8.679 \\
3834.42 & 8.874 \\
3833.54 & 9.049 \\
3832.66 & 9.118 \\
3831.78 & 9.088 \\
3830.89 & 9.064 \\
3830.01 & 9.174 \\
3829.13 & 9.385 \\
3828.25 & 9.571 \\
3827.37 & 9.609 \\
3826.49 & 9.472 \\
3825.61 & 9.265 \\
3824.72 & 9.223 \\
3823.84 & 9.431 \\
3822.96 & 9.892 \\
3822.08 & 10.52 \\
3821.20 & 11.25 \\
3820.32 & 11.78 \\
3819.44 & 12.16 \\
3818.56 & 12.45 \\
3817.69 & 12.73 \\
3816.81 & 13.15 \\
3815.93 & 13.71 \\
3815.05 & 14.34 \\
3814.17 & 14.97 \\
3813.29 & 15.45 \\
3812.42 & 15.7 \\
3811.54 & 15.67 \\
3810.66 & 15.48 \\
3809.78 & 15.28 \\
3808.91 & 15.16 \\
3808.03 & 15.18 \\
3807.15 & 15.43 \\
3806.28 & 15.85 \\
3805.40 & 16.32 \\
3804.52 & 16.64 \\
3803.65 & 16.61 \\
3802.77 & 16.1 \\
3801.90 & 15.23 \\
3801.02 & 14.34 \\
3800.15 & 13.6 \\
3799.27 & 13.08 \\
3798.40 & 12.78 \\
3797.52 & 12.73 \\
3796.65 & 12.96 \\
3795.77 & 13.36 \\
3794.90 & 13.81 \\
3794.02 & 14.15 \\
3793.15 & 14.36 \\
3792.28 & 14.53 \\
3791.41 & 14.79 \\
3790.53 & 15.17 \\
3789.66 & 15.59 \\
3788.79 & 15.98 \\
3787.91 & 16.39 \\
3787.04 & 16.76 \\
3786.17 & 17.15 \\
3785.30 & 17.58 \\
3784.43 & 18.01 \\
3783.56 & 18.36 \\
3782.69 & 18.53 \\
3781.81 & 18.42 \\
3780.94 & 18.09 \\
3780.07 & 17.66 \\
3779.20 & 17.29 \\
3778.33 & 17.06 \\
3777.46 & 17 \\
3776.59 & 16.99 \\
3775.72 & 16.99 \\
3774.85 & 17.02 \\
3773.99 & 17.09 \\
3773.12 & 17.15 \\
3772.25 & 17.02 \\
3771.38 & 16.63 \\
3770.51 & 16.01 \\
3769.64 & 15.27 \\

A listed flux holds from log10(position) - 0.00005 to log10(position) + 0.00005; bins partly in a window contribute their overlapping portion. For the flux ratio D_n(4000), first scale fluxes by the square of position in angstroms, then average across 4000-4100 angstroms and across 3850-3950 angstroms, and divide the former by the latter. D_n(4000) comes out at 1.91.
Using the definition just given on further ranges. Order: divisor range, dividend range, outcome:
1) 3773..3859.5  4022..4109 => 2.04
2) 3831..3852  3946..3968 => 1.38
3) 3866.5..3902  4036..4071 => 1.81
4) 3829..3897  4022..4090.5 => 2.13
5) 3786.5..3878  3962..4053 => 1.84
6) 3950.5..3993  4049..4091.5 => 1.60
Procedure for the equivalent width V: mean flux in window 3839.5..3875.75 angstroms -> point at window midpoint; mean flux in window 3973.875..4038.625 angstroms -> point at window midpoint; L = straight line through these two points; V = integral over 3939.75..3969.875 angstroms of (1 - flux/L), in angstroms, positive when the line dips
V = 8.3 angstroms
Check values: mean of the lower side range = 12.7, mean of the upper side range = 23.5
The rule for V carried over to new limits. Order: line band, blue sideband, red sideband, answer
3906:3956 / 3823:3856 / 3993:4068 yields 8.7 angstroms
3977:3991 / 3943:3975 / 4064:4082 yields -4.9 angstroms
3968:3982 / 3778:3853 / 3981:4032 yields 5.6 angstroms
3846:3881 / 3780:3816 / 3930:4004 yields 5.7 angstroms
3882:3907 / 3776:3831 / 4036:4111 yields 3.3 angstroms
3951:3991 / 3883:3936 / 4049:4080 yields 5.1 angstroms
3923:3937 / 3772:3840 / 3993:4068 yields 7.2 angstroms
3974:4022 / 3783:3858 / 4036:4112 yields -4.5 angstroms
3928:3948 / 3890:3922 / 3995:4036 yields 8.6 angstroms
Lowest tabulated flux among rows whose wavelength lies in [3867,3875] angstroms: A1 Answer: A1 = 11.99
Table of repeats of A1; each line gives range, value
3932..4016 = 5.64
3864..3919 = 11.86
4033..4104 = 20.68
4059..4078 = 22.08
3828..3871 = 8.639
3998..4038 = 23.33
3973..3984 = 11.81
